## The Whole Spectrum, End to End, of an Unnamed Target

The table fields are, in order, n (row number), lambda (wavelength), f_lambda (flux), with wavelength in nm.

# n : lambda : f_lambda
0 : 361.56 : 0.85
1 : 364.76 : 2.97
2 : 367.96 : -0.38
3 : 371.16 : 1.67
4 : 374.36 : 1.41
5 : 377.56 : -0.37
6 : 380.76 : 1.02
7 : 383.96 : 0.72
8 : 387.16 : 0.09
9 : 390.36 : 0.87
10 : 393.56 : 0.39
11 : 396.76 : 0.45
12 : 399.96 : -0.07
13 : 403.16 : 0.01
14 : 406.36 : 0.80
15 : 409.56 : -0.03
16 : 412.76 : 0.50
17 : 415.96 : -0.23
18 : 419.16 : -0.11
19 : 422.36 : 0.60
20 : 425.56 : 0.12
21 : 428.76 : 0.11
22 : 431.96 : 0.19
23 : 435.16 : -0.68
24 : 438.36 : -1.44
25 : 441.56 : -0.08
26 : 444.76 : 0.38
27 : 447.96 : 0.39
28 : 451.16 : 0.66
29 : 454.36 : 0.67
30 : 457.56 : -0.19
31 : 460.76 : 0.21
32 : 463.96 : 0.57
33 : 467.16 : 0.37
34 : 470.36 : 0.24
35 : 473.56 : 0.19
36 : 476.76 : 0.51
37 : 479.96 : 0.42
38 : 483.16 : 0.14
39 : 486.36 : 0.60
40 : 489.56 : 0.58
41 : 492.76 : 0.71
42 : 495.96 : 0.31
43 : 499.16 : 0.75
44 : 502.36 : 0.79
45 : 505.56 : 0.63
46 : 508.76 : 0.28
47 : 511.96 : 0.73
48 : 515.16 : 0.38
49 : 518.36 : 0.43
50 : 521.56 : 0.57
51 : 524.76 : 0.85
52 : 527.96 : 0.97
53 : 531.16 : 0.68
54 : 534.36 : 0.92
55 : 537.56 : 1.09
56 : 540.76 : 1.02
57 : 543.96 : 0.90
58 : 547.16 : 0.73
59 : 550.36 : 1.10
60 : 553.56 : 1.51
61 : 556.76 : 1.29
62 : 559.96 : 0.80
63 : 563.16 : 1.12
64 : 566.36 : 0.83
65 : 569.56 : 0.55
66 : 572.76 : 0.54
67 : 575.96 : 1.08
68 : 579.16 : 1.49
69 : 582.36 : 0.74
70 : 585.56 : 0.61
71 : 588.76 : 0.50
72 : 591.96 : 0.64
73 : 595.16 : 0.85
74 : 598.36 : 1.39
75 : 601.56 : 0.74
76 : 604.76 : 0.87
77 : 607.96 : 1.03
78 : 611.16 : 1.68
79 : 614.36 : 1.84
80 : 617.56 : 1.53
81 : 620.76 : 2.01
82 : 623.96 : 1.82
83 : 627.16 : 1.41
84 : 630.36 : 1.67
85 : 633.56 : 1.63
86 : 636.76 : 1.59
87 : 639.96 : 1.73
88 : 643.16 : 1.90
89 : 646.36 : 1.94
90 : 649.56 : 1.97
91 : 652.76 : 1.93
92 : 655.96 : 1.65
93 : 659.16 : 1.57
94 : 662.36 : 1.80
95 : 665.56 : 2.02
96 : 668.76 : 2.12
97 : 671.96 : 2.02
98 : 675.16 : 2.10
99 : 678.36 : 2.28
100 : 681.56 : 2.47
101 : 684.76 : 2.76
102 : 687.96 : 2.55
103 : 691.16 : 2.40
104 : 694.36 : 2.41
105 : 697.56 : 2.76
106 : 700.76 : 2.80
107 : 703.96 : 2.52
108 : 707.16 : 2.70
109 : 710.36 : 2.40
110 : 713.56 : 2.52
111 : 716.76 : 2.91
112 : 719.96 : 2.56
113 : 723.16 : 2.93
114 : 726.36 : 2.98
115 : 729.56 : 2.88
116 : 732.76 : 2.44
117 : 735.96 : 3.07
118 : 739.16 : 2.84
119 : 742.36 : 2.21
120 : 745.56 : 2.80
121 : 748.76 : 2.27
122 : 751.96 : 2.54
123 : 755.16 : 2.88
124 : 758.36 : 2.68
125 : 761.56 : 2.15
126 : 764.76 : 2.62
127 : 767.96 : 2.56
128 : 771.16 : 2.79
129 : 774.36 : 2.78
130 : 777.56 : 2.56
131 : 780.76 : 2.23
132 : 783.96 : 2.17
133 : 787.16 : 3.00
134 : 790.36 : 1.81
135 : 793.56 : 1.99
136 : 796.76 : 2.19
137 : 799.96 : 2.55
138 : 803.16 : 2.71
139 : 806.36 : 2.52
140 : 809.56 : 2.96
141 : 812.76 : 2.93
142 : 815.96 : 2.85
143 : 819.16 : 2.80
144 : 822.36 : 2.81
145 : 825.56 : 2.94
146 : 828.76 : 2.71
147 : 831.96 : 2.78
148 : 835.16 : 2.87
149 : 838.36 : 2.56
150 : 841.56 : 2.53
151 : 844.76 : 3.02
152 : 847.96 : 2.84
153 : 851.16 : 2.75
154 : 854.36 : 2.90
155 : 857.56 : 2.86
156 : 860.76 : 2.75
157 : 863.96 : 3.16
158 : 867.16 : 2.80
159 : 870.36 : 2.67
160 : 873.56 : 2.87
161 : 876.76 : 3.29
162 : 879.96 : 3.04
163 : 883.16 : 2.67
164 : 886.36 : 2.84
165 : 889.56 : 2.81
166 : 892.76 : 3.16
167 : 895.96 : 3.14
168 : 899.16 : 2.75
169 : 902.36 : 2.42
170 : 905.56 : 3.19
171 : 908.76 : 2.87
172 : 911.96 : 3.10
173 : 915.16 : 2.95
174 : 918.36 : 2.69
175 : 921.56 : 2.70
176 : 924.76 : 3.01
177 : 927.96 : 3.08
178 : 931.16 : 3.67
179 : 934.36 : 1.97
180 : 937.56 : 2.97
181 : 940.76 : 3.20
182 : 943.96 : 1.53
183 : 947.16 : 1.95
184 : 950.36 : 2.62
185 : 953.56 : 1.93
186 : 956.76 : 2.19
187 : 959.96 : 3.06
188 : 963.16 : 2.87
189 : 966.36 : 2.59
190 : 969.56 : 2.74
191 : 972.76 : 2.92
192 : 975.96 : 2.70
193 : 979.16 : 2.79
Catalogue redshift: 0.530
